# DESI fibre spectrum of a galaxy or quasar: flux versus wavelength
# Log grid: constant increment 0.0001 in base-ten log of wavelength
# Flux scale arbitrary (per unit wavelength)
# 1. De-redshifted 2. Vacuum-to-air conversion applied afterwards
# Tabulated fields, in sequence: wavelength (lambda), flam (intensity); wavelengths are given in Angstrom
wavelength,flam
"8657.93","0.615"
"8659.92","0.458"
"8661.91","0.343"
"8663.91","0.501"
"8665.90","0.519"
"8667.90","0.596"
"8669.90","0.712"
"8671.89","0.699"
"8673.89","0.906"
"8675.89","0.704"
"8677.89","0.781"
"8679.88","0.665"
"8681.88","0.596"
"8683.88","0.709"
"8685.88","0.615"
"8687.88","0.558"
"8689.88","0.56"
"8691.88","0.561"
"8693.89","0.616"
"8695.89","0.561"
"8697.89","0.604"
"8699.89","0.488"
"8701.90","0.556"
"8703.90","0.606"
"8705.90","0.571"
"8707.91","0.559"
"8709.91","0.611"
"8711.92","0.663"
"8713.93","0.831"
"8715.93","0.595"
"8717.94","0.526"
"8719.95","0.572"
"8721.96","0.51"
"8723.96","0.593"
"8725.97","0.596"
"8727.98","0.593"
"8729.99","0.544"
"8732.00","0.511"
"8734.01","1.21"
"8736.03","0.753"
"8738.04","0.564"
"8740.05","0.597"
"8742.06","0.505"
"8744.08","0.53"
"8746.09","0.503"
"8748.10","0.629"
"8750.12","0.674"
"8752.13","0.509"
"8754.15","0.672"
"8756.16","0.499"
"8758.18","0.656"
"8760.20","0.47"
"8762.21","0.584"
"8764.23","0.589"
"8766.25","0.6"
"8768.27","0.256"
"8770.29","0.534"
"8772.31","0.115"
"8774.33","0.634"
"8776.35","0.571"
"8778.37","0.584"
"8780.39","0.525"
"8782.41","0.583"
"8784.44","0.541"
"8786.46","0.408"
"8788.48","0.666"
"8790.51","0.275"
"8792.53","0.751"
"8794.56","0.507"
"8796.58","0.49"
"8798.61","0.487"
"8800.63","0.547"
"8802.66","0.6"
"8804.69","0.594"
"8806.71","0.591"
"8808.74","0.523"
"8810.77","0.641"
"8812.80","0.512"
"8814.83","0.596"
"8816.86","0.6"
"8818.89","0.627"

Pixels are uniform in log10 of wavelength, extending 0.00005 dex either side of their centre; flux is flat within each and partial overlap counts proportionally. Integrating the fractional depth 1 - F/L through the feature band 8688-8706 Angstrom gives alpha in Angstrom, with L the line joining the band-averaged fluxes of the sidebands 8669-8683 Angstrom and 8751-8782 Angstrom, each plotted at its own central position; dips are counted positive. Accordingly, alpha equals 2.9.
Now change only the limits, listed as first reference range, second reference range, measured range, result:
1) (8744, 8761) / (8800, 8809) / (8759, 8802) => 4.8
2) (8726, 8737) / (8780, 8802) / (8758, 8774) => 3.5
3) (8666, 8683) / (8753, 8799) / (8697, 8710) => 1.6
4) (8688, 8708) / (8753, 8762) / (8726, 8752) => -2.6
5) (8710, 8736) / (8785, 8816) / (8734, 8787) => 3.9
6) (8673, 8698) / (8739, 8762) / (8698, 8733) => 1.6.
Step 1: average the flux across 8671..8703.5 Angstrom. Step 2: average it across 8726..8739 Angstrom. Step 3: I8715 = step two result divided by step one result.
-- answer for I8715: 1.1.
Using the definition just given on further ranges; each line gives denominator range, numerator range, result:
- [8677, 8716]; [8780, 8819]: 0.90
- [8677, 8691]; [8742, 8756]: 0.90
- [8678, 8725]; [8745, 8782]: 0.89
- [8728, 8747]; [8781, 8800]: 0.83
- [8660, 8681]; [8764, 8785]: 0.79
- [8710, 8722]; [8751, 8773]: 0.81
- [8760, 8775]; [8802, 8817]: 1.24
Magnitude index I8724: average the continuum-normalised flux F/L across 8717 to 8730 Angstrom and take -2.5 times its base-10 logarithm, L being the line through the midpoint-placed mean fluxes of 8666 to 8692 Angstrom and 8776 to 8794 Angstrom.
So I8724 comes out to 0.09 mag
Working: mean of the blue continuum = 0.665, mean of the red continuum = 0.543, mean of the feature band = 0.564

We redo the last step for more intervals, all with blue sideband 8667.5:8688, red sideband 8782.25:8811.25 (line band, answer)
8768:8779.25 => 0.237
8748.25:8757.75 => 0.006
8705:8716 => 0.016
